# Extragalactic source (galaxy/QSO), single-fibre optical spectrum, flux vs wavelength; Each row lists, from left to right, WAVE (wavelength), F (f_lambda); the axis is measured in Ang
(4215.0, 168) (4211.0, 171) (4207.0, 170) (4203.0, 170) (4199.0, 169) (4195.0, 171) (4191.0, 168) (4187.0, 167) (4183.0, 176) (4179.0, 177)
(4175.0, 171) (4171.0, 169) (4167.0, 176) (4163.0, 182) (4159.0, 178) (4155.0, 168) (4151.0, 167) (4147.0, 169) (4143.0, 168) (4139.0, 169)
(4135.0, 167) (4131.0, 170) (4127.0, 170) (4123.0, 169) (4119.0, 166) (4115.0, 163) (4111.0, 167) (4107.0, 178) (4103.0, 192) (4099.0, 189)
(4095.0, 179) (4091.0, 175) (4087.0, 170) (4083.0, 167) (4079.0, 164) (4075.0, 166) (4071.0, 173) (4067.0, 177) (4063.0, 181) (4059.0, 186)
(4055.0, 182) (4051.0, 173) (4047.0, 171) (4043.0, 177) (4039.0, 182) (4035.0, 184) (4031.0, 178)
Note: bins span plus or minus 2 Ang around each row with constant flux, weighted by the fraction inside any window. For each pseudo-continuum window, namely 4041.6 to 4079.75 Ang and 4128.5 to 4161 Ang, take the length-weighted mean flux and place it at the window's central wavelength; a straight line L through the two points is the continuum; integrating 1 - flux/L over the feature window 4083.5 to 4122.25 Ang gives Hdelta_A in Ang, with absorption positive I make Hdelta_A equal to -0.6 Ang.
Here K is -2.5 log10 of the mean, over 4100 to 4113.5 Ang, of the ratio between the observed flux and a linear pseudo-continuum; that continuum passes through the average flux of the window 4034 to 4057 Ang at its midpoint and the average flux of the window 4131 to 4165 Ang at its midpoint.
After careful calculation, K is -0.03 mag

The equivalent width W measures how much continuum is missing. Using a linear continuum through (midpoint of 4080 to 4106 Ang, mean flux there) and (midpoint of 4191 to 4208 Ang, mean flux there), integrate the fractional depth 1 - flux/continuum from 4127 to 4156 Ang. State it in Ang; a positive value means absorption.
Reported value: 0.98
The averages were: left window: 178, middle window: 168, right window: 170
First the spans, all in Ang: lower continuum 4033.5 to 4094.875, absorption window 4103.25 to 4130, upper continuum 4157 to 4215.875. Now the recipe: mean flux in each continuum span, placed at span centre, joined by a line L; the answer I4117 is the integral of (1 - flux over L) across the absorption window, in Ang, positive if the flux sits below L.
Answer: 0.6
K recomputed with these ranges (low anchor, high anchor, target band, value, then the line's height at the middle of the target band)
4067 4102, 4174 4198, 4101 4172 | 0.006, 173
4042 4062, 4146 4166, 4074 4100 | 0.024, 176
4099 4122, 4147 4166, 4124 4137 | 0.031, 174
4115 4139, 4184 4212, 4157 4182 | -0.041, 169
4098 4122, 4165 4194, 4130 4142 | 0.034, 174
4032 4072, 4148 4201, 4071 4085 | 0.067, 177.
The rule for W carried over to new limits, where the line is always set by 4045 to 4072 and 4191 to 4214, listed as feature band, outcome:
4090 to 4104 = -0.6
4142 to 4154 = 0.3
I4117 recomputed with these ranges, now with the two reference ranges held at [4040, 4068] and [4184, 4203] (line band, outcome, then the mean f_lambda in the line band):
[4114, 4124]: 0.5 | 166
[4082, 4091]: 0.3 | 170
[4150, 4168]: -0.3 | 174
